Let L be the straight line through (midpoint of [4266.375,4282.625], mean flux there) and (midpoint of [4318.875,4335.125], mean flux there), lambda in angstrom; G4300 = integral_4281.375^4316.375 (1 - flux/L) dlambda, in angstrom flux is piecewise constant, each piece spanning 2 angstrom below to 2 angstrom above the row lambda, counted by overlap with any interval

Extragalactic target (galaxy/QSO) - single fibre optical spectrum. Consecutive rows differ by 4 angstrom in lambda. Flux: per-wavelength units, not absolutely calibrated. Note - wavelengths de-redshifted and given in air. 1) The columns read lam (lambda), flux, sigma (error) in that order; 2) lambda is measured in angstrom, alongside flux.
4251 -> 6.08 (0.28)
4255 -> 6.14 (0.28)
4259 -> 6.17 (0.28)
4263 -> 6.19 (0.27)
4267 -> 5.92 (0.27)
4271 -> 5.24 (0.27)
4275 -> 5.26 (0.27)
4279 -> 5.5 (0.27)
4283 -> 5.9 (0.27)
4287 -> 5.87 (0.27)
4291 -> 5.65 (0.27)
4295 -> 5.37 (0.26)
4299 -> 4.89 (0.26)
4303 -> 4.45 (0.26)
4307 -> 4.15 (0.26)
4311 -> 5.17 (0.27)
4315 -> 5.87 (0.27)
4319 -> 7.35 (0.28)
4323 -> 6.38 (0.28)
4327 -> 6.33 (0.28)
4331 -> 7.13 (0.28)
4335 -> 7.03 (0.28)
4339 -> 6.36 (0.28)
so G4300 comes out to 4.7 angstrom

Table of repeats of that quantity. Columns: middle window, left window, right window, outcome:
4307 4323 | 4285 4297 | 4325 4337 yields 1.1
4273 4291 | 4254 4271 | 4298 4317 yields -0.4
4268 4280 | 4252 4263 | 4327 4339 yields 1.8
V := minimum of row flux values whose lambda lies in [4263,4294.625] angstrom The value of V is 5.24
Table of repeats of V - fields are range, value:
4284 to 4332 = 4.15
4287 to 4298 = 5.37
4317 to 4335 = 6.33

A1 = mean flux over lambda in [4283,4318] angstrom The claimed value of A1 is 5.28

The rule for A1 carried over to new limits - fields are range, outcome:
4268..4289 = 5.57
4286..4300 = 5.45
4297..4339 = 5.9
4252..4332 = 5.73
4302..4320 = 5.34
